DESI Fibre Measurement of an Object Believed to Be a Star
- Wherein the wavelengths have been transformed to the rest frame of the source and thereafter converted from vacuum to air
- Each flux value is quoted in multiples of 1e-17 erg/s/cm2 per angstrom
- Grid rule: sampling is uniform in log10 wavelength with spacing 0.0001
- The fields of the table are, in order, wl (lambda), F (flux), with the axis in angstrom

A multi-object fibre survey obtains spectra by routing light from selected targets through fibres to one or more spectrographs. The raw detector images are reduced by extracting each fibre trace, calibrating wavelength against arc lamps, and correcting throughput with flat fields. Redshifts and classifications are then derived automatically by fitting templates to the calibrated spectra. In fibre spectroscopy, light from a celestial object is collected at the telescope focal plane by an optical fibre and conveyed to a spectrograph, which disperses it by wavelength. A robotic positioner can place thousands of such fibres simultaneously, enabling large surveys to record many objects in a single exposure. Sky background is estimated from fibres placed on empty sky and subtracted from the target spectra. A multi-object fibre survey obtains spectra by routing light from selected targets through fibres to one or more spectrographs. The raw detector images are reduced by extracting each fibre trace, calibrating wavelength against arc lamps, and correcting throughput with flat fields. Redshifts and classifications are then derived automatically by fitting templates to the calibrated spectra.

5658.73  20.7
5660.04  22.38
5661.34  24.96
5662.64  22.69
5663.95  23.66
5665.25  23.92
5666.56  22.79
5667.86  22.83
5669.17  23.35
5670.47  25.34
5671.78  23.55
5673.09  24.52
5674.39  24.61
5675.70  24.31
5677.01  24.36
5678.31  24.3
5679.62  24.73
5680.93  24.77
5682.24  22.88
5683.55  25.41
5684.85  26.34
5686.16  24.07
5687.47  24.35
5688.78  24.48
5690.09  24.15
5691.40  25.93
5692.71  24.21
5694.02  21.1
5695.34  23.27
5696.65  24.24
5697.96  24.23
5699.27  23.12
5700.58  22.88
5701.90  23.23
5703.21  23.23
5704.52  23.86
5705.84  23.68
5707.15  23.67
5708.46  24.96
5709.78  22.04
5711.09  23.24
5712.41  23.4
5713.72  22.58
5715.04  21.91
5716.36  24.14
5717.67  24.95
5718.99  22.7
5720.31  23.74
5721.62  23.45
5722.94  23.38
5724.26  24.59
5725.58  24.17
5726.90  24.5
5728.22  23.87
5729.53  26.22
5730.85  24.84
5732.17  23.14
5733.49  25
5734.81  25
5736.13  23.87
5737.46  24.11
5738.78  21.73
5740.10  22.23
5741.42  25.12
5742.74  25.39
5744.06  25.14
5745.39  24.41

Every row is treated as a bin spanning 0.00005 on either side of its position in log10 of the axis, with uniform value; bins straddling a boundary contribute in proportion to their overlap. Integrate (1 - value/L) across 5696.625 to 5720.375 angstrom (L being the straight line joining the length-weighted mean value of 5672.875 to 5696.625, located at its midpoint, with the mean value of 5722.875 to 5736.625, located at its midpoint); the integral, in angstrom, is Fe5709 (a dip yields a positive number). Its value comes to 0.94 angstrom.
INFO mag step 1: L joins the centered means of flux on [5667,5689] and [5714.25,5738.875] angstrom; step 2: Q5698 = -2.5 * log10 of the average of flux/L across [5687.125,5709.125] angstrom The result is 0.02 mag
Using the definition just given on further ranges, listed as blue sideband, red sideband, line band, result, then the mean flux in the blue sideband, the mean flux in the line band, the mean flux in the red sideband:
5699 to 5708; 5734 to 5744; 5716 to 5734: -0.02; 23.4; 24.2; 24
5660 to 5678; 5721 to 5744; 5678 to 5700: -0.01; 23.9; 24.2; 24.2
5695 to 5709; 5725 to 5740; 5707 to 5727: 0.02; 23.7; 23.6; 24.1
